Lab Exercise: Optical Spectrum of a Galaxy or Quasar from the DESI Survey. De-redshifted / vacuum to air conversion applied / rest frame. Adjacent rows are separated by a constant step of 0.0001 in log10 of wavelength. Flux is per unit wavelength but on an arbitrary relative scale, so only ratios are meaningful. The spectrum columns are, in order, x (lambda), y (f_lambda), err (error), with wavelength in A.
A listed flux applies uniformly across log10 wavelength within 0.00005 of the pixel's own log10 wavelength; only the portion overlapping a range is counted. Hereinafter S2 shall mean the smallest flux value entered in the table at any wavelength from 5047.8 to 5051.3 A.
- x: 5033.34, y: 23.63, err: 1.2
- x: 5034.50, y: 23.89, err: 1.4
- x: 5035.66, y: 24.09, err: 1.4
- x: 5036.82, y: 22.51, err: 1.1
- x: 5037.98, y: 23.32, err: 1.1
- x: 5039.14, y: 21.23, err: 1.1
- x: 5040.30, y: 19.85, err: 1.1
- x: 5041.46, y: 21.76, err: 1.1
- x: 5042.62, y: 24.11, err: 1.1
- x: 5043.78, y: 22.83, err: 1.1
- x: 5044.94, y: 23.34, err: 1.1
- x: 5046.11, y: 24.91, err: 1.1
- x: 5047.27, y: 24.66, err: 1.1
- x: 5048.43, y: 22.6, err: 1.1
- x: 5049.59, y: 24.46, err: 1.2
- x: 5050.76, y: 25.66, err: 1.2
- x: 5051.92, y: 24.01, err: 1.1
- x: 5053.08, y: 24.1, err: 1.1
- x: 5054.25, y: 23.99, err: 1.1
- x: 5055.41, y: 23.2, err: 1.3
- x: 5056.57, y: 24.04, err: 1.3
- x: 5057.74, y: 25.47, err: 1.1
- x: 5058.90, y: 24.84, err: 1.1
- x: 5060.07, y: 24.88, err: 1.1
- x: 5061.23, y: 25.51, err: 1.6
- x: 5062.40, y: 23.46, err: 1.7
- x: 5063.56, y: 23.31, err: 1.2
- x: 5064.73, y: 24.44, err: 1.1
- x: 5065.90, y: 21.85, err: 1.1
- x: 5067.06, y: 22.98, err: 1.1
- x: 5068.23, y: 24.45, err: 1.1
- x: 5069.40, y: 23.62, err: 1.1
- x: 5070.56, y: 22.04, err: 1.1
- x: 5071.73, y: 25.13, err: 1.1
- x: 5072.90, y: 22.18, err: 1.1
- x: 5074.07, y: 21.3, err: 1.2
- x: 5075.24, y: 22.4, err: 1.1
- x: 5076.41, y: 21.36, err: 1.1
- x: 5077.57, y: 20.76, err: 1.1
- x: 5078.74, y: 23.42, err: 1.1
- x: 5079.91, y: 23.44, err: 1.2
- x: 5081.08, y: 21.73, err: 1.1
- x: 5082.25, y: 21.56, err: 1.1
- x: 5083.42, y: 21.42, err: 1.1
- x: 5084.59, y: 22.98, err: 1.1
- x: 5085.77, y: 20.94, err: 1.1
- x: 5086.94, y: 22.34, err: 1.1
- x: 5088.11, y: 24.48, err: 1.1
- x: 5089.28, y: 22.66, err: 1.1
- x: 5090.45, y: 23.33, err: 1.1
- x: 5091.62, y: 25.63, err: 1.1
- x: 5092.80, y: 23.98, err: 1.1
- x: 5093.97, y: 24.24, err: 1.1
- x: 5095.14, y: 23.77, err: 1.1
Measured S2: 22.6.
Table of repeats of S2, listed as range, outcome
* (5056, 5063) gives 23.46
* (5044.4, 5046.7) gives 23.34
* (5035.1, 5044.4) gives 19.85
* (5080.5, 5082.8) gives 21.56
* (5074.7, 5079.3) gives 20.76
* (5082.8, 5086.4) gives 20.94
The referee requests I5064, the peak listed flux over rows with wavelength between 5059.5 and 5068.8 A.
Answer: 25.51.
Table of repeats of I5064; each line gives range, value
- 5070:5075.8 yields 25.13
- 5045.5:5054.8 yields 25.66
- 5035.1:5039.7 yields 24.09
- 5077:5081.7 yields 23.44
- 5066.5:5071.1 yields 24.45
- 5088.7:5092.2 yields 25.63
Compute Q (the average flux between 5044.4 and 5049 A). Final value 23.9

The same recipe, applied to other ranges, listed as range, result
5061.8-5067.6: 23.2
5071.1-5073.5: 23.6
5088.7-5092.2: 23.9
